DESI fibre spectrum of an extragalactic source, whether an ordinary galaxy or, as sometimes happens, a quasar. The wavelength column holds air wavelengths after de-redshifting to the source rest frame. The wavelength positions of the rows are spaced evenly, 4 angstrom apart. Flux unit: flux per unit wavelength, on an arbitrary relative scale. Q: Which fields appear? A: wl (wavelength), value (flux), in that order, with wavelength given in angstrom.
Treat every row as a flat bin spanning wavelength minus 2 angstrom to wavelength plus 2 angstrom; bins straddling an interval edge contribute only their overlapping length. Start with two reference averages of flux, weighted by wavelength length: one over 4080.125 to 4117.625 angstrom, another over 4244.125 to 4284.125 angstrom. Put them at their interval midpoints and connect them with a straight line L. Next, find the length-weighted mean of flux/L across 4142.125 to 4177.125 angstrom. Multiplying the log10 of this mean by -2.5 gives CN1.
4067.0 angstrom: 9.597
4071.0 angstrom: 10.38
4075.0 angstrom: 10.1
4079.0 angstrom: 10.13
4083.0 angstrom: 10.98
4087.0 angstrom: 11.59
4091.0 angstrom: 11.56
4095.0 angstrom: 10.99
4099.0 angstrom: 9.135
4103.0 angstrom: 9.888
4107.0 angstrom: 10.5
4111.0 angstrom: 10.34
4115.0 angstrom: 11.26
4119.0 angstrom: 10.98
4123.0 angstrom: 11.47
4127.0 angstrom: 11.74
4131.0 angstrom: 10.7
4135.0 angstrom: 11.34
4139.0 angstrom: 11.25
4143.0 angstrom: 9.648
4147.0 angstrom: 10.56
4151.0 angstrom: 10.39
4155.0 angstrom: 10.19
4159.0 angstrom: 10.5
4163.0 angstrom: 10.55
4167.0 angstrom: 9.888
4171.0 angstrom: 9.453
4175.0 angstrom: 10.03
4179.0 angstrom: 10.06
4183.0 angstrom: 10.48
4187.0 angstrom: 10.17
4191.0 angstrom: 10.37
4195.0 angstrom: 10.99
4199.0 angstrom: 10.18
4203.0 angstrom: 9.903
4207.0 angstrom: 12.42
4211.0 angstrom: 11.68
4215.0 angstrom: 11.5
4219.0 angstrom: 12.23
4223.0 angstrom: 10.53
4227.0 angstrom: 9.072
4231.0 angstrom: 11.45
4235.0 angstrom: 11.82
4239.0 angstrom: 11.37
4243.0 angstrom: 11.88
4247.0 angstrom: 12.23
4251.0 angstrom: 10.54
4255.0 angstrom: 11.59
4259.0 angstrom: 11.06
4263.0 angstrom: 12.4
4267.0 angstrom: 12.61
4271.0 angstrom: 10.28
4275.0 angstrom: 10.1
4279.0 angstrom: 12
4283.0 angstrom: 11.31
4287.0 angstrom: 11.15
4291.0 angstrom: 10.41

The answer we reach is 0.08 mag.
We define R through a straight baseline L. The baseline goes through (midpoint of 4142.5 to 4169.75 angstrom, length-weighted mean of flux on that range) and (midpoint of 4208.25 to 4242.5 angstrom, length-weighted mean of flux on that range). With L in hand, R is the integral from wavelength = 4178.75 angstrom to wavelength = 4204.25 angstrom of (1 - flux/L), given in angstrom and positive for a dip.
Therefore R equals 1.0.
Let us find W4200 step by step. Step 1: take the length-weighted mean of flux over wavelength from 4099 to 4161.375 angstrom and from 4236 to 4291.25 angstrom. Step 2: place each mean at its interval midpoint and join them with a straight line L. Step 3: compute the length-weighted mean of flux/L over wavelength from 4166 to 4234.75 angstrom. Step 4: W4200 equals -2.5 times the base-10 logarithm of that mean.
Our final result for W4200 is 0.04 mag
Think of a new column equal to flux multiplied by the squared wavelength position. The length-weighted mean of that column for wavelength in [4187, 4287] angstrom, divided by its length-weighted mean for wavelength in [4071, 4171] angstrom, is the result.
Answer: 1.12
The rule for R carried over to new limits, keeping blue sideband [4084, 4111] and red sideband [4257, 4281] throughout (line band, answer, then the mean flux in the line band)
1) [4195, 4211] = 0.2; 11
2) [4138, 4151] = 0.5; 10.4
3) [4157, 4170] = 0.8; 10.2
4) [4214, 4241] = 0.2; 11.1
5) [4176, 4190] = 1.0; 10.2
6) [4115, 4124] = -0.4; 11.2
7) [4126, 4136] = -0.4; 11.2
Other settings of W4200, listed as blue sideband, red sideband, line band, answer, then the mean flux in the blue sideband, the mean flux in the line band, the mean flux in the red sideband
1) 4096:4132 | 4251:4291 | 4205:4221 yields -0.08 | 10.7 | 12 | 11.3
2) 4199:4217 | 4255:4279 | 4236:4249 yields -0.05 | 11.2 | 11.8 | 11.4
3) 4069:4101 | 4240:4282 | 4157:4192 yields 0.09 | 10.6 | 10.2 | 11.5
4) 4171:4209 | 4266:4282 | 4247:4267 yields -0.06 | 10.5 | 11.6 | 11.2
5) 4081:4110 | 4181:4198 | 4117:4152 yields -0.03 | 10.7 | 10.9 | 10.5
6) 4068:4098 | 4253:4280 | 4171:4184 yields 0.11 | 10.7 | 10.1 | 11.4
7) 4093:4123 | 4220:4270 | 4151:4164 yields 0.04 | 10.5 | 10.4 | 11.4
